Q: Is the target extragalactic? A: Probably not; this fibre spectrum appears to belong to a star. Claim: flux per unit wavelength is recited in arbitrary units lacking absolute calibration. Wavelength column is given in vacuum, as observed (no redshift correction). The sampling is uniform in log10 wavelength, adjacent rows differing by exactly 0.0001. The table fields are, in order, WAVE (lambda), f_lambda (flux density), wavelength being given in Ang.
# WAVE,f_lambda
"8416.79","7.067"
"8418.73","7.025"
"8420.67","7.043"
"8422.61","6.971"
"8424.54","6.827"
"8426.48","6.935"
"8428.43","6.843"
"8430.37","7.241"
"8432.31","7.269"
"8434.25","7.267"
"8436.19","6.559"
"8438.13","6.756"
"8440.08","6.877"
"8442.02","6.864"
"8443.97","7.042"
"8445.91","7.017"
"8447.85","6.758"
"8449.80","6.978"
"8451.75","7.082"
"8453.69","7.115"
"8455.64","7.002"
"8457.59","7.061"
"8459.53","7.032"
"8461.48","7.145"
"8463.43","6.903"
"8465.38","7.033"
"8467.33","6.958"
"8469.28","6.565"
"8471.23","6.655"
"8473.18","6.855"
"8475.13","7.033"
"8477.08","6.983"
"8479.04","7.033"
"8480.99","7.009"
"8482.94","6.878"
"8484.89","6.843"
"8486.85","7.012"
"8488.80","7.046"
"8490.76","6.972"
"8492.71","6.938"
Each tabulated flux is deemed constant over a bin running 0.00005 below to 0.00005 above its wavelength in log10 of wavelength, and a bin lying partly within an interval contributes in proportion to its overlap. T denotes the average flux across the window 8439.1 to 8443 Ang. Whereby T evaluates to 6.85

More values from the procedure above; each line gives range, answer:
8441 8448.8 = 6.93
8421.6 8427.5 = 6.91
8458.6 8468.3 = 7.01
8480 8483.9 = 6.95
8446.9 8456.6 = 6.98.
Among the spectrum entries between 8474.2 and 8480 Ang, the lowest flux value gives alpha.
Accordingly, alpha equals 6.983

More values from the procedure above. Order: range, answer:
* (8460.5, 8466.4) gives 6.903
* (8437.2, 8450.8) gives 6.756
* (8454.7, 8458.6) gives 7.002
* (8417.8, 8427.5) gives 6.827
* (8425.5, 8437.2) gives 6.559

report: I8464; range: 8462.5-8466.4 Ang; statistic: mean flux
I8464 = 6.97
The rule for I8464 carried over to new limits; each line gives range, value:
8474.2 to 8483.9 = 6.99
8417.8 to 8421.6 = 7.03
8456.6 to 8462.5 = 7.08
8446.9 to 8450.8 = 6.85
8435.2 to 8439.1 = 6.67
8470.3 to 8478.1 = 6.88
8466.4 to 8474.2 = 6.76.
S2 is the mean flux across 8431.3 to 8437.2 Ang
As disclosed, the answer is 7.04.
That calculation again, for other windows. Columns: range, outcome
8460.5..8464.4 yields 7.02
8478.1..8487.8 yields 6.96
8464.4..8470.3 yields 6.85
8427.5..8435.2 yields 7.16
